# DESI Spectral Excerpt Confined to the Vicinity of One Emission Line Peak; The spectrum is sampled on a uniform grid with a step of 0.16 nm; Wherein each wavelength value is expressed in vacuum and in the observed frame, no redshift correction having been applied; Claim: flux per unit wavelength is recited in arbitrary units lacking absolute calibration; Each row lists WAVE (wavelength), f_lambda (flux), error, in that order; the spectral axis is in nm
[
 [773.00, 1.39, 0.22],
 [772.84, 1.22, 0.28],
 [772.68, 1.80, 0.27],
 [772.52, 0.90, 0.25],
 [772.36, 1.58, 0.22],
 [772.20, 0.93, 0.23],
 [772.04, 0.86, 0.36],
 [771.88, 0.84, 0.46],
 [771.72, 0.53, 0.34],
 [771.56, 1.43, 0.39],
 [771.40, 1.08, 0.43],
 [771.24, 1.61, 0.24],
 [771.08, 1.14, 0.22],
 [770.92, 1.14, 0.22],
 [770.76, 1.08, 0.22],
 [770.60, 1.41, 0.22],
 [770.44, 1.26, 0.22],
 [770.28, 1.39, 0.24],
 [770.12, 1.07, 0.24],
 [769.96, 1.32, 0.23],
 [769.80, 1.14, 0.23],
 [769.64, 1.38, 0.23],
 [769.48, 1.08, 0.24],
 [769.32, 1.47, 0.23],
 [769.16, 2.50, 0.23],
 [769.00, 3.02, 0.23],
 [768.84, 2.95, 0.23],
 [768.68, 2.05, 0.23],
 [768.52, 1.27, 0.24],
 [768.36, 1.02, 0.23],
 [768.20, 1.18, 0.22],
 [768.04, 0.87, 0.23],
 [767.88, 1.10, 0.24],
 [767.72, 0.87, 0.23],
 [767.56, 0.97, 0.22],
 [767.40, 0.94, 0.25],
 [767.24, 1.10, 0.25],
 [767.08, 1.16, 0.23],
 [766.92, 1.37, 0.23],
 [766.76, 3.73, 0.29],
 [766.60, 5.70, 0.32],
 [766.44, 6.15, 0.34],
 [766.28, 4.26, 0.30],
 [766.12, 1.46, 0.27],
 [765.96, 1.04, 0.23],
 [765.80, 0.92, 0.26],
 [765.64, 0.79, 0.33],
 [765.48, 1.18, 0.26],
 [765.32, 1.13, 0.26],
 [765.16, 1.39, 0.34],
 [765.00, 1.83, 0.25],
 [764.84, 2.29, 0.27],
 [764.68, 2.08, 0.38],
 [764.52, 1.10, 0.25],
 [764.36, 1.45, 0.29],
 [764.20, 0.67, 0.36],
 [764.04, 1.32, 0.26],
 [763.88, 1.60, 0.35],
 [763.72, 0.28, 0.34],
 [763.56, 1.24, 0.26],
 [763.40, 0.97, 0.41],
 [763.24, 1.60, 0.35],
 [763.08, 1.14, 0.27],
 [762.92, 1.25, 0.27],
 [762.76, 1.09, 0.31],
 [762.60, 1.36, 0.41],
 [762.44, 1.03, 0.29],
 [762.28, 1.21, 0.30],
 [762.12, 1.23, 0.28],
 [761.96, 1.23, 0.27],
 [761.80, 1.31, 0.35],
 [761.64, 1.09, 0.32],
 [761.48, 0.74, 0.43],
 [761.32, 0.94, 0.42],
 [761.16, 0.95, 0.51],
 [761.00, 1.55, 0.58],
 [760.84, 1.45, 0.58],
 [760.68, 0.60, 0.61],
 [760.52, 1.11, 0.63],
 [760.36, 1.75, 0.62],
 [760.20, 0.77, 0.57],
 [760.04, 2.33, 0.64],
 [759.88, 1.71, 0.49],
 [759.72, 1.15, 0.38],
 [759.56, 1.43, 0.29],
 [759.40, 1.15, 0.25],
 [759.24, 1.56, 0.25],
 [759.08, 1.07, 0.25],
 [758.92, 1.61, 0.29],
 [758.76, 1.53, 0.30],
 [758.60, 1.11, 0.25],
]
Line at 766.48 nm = H-alpha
